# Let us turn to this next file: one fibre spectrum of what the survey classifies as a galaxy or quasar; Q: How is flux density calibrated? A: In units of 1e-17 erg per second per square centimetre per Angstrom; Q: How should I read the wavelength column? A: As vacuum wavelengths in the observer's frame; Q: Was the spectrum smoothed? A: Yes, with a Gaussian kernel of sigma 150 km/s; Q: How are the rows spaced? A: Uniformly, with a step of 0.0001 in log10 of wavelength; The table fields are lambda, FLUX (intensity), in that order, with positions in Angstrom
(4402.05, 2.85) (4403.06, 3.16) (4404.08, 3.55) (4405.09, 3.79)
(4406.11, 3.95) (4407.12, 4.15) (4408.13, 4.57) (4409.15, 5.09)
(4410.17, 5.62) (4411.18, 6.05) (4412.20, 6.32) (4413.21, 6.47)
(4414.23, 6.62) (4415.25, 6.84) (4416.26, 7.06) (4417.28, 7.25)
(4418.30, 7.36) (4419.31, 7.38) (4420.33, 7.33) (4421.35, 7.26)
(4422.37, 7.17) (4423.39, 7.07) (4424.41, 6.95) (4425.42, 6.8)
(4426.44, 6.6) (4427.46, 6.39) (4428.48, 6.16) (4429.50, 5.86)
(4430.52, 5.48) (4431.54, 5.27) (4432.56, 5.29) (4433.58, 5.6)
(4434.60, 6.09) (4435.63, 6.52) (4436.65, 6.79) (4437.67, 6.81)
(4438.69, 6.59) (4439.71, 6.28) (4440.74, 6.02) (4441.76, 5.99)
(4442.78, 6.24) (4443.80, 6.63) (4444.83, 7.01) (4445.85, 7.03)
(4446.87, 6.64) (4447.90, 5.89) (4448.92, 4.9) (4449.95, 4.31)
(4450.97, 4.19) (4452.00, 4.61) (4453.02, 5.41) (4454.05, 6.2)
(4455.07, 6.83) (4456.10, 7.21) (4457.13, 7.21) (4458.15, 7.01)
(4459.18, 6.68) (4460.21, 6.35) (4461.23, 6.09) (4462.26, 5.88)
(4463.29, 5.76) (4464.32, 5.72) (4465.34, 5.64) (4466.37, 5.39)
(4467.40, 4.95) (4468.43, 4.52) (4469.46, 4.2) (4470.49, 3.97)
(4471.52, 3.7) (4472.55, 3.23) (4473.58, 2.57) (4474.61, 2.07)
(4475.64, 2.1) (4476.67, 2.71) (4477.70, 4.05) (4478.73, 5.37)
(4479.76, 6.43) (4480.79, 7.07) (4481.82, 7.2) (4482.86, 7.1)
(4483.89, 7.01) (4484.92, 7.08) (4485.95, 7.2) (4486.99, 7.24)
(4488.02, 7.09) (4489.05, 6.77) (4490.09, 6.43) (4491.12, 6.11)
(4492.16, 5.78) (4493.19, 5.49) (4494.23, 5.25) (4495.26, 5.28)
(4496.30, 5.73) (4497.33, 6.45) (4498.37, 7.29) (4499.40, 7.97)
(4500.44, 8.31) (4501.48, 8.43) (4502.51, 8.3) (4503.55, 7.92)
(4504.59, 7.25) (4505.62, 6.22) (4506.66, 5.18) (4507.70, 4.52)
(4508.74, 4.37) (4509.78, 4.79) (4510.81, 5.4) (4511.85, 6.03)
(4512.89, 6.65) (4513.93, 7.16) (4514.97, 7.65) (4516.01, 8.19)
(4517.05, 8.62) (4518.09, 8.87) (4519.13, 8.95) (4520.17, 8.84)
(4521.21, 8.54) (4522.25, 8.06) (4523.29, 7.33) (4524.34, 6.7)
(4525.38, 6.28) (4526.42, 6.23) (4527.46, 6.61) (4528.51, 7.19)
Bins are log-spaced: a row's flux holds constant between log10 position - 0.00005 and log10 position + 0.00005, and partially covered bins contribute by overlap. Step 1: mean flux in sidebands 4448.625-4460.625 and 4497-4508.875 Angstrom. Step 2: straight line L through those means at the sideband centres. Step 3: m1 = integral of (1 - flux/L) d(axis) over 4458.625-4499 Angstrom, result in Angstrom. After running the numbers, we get 5.76 Angstrom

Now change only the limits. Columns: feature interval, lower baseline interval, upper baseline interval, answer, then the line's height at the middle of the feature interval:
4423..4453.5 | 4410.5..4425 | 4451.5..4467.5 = 2.23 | 6.51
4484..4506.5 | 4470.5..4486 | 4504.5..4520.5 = -3.88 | 5.82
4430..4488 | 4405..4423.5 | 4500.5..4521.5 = 8.22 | 6.63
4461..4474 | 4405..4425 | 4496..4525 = 3.89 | 6.75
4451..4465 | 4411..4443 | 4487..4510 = 0.71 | 6.48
